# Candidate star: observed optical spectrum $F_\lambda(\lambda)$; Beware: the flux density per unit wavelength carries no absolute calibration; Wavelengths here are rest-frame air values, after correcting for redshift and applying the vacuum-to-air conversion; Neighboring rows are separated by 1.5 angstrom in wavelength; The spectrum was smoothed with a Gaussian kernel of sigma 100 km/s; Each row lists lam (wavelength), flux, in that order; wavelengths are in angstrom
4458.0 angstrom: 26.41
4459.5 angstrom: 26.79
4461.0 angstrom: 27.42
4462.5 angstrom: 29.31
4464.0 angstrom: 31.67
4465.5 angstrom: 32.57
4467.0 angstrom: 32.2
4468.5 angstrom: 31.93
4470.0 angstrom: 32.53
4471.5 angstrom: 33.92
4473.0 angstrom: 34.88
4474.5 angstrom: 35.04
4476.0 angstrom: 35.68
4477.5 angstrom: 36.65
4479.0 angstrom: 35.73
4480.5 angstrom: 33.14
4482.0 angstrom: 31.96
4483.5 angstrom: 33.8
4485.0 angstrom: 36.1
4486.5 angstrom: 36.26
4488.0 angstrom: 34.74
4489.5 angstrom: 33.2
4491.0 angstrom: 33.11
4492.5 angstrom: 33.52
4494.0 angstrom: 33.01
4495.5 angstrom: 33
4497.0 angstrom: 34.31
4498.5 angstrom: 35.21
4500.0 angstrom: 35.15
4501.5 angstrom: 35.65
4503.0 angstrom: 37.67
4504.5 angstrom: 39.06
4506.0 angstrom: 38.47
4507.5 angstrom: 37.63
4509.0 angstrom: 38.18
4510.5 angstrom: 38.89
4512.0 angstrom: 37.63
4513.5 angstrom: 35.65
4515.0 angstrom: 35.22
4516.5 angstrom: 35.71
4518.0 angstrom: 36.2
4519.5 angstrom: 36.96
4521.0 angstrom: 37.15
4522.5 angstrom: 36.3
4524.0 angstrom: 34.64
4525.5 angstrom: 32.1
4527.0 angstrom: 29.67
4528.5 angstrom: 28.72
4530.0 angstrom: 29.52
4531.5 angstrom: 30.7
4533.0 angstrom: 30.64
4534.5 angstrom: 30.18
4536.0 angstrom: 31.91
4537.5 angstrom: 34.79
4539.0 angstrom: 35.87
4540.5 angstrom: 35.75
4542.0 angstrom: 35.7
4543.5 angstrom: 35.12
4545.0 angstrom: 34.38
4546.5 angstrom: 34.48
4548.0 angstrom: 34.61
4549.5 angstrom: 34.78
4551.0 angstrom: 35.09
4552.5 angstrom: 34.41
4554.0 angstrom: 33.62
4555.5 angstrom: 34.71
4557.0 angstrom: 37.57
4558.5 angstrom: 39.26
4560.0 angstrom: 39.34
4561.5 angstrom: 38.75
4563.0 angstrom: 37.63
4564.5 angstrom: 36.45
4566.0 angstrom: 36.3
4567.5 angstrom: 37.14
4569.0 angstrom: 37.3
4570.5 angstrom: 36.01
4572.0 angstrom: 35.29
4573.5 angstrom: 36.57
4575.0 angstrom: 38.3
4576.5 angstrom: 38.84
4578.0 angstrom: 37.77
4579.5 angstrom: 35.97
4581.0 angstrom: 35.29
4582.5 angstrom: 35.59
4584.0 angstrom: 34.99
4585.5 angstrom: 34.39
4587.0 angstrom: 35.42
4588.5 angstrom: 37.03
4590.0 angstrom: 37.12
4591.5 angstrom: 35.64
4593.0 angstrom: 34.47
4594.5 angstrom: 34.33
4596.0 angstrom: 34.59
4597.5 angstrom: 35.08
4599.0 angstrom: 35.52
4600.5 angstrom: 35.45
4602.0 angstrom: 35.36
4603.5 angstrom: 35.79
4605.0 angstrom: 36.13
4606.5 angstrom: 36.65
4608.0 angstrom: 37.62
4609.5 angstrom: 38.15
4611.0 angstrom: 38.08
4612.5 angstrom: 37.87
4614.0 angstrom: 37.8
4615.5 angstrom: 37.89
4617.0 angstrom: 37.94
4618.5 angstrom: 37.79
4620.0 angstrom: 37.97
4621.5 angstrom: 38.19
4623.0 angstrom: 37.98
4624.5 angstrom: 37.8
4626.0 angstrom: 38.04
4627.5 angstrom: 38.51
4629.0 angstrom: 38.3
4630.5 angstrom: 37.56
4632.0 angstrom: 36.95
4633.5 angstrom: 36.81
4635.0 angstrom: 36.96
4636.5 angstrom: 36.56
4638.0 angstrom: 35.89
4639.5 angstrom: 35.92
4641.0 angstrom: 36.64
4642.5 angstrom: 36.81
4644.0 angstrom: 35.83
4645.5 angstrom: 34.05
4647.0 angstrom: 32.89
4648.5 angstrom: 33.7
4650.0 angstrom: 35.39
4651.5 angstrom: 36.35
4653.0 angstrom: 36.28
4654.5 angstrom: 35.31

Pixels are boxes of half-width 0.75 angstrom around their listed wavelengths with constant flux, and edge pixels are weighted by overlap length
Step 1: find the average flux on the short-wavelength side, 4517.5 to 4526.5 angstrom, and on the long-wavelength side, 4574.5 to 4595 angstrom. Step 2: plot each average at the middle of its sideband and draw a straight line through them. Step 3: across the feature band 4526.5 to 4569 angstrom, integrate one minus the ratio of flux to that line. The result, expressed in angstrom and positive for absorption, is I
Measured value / 1.3 angstrom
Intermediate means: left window 35.4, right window 36.1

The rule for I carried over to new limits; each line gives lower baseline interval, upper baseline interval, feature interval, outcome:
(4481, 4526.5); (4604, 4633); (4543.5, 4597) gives 1.0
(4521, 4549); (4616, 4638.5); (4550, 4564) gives -1.0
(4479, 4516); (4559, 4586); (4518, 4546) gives 2.1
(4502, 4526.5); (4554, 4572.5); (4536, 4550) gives 0.8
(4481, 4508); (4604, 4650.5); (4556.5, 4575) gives -0.7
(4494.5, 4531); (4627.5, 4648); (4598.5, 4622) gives -0.7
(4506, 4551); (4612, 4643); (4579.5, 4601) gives 0.6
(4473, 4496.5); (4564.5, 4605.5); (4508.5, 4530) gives 0.0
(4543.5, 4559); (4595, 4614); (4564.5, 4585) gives -0.5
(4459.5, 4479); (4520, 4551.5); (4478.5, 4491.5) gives -0.5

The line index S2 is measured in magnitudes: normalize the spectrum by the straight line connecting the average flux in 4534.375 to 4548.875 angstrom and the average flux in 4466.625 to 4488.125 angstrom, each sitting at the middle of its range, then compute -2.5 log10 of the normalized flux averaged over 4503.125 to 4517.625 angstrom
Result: -0.09 mag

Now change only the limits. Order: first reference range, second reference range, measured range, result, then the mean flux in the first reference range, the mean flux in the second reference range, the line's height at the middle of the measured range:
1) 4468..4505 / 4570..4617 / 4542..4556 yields 0.03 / 34.6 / 36.3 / 35.6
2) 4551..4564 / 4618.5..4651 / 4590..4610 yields 0.03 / 36.8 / 36.6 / 36.7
